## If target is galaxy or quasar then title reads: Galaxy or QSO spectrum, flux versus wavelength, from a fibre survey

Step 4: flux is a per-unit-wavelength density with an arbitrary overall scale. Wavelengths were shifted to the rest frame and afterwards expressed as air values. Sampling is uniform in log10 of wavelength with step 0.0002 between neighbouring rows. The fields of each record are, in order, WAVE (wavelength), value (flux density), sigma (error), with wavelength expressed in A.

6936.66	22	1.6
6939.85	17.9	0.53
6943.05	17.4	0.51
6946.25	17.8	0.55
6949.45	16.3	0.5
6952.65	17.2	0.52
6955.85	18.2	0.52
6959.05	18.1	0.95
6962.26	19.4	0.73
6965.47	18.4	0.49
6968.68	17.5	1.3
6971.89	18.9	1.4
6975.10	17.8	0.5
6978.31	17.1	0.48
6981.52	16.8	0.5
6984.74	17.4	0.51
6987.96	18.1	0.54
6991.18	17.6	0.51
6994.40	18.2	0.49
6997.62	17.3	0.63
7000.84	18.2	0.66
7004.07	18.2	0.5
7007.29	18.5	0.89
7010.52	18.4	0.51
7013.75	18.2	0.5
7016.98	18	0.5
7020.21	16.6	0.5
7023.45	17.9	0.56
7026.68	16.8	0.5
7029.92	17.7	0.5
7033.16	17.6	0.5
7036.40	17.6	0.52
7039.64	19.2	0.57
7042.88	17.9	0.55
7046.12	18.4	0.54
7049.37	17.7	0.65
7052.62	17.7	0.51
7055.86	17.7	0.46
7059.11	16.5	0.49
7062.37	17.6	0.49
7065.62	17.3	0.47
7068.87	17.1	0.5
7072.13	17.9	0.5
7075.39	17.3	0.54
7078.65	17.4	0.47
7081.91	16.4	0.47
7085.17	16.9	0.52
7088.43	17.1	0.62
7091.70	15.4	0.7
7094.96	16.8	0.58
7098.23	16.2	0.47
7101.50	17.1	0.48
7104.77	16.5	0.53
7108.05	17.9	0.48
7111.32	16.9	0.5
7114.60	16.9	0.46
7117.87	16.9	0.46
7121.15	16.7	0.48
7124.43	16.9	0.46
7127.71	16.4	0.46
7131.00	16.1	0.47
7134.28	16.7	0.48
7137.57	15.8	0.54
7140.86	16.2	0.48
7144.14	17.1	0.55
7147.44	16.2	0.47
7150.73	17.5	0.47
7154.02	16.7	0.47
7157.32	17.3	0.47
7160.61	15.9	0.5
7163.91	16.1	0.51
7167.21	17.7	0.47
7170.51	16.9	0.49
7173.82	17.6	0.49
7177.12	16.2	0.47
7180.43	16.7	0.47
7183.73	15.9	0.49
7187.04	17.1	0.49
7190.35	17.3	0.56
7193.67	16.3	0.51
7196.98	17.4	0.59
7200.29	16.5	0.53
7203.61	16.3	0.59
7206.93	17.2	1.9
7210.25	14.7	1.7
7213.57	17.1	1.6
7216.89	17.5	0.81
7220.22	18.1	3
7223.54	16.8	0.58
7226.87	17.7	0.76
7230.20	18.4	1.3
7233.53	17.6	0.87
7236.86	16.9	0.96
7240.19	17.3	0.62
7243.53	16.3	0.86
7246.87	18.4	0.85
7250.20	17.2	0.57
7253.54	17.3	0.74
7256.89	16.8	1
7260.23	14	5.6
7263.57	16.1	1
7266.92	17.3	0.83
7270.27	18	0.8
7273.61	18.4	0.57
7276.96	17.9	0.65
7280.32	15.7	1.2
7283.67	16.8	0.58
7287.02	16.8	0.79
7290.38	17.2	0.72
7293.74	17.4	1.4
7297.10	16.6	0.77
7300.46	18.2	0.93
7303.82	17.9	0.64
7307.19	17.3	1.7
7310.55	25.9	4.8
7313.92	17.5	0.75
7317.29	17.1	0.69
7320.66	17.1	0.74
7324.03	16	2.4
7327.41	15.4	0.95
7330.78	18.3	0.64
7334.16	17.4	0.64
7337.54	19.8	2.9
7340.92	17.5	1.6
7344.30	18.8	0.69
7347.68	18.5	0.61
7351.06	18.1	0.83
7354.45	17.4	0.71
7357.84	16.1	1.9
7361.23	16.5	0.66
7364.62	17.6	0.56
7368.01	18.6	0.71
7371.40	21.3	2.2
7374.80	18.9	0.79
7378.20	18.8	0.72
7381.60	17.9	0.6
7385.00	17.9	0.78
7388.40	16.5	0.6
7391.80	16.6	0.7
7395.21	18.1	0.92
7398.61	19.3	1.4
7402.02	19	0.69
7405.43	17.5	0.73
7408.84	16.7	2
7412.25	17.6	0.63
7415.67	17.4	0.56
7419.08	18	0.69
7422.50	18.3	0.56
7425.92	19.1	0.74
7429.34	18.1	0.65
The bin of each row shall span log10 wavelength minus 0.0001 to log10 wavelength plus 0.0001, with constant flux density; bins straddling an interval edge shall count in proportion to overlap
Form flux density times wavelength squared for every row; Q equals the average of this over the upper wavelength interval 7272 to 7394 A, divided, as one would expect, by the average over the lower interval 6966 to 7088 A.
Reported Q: 1.10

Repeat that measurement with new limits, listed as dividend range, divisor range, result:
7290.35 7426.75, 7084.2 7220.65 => 1.14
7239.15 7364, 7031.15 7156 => 1.09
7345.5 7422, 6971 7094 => 1.12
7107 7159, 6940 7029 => 0.98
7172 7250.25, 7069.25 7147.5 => 1.05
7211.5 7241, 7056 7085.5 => 1.06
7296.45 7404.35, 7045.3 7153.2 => 1.14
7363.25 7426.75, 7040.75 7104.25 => 1.16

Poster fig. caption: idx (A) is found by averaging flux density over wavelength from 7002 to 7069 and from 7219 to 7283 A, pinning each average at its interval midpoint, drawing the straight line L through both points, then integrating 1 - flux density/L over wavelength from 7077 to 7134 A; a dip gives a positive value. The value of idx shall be 2.7 A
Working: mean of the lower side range 17.8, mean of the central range 16.7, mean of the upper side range 17.2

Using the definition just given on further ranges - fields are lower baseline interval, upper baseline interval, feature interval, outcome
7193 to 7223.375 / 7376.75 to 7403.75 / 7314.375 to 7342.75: 0.4 A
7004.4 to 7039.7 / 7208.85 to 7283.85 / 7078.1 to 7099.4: 1.2 A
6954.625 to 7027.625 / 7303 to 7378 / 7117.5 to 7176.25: 4.3 A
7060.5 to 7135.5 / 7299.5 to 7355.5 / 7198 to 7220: 1.0 A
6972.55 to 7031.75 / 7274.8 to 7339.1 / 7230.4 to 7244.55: 0.4 A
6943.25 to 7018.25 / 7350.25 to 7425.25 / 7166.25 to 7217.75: 3.3 A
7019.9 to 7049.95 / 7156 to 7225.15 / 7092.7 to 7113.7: 0.6 A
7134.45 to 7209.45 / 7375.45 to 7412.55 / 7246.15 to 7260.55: 0.2 A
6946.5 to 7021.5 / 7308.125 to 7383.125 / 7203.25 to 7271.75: 4.1 A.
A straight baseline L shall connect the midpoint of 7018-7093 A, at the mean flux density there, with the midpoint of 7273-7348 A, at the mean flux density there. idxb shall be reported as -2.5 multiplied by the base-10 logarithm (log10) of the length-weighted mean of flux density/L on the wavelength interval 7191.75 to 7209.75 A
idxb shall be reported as 0.06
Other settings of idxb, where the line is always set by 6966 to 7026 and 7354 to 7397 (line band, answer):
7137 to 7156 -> 0.076 mag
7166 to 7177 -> 0.039 mag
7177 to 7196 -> 0.076 mag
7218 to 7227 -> 0.022 mag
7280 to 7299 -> 0.064 mag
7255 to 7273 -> 0.082 mag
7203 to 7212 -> 0.116 mag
